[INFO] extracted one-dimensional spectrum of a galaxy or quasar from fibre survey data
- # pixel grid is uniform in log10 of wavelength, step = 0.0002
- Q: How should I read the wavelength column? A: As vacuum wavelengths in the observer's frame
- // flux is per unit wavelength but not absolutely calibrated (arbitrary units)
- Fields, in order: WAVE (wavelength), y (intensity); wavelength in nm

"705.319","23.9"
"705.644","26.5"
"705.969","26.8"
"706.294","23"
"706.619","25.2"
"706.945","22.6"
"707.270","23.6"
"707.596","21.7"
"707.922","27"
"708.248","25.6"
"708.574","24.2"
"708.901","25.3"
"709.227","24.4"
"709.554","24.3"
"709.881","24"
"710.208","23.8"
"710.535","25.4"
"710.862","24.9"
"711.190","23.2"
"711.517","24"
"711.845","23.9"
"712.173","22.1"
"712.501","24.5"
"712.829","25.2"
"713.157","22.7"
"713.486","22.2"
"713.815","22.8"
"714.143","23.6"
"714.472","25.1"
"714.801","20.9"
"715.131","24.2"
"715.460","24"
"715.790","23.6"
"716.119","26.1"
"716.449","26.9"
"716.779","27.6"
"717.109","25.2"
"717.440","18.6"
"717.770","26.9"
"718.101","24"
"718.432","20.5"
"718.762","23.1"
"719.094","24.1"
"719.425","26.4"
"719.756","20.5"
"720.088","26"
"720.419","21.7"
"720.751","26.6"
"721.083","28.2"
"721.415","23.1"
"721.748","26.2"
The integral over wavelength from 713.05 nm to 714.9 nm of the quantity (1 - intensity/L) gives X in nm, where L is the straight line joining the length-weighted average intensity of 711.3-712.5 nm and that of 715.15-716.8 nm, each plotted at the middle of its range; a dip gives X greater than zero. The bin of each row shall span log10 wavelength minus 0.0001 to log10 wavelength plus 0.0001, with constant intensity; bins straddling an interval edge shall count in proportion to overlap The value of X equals 0.11 nm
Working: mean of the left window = 23.5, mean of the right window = 25.4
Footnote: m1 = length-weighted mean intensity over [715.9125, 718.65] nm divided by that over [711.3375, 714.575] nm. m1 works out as 1.04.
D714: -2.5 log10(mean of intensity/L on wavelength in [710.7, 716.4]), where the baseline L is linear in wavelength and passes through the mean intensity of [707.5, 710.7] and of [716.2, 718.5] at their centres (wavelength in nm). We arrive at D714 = 0.03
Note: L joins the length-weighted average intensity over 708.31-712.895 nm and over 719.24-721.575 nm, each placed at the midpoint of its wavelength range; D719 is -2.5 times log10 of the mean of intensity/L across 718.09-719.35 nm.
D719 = 0.070 mag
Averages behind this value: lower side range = 24.2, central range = 23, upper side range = 24.7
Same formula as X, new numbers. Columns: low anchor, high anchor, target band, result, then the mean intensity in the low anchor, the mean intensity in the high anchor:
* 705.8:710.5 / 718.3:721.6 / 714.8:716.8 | -0.06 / 24.4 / 24.1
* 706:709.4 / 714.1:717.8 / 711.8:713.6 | 0.07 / 24.4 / 24.3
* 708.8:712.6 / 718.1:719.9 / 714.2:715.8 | 0.00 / 24.1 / 23.1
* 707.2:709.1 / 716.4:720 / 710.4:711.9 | 0.01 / 24.6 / 23.9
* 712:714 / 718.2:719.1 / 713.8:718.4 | -0.28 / 23.3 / 22.4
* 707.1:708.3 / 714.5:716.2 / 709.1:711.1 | -0.02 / 24.4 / 23.8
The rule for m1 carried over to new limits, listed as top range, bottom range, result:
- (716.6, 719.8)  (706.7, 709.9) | 0.98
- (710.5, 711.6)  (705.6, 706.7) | 0.96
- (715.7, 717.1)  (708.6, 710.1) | 1.07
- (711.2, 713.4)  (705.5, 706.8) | 0.93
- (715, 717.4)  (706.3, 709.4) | 1.03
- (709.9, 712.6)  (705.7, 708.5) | 0.98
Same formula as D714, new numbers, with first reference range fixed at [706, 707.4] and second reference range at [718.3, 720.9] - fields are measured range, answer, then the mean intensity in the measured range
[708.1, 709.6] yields -0.04 mag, 24.8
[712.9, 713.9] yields 0.05 mag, 22.8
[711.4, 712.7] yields 0.01 mag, 23.7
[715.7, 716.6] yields -0.09 mag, 25.7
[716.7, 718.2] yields -0.03 mag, 24.3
